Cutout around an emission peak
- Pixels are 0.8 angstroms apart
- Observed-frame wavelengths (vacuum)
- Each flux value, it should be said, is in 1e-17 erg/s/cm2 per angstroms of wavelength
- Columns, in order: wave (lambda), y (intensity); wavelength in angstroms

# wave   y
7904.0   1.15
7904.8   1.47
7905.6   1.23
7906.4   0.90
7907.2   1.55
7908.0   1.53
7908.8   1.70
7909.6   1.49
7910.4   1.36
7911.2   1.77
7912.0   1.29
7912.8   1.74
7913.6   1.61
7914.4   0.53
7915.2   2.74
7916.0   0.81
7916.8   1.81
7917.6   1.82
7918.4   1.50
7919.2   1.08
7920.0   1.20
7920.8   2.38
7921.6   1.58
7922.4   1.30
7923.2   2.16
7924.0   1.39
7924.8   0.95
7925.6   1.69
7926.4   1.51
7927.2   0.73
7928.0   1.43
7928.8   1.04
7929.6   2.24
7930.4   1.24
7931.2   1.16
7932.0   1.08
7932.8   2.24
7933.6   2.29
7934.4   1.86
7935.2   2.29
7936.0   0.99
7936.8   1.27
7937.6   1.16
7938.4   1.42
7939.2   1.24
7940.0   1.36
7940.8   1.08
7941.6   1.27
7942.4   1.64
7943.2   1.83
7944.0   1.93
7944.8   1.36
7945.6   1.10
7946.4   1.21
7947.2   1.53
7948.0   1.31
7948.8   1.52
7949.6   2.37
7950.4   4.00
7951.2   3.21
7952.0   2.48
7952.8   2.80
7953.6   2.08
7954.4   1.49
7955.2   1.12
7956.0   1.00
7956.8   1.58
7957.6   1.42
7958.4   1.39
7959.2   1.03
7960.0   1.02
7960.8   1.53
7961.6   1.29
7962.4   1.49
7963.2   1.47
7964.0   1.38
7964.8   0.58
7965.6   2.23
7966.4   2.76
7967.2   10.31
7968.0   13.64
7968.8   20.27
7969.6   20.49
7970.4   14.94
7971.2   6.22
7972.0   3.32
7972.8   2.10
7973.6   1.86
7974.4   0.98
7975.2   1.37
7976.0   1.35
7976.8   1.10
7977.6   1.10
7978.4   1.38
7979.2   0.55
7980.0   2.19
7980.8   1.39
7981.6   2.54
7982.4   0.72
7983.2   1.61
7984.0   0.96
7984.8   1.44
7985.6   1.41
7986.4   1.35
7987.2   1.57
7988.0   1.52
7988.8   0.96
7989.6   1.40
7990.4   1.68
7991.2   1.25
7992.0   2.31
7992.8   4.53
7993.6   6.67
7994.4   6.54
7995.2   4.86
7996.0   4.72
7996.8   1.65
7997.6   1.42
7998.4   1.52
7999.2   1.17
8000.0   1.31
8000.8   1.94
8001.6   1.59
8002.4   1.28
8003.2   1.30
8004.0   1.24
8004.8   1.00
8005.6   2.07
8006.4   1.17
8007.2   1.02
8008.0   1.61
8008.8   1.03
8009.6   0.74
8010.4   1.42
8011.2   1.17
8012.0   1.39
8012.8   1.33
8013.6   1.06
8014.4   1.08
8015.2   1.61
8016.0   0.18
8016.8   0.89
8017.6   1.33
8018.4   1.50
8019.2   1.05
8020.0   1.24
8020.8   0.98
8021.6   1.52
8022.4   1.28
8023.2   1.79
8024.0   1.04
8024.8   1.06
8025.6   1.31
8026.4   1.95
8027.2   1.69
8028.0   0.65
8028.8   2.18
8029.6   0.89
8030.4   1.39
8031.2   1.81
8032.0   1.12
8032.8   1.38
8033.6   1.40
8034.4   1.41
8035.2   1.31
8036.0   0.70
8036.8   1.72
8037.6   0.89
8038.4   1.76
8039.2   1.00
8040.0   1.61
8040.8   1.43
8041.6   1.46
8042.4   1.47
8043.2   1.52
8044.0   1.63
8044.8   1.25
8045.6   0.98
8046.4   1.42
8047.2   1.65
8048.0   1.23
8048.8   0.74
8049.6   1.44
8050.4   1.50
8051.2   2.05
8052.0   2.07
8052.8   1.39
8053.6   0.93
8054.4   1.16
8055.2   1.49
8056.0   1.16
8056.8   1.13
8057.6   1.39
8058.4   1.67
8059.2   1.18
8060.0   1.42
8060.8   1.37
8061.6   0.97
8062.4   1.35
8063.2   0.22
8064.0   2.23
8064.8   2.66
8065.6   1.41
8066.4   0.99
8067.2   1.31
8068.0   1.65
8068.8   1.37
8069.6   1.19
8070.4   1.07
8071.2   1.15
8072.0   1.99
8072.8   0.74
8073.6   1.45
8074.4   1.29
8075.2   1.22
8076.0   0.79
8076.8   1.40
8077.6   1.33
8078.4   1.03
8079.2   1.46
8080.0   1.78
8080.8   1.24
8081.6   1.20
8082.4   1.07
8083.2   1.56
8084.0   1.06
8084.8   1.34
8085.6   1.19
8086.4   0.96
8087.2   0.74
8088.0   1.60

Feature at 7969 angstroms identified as H-alpha 6563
